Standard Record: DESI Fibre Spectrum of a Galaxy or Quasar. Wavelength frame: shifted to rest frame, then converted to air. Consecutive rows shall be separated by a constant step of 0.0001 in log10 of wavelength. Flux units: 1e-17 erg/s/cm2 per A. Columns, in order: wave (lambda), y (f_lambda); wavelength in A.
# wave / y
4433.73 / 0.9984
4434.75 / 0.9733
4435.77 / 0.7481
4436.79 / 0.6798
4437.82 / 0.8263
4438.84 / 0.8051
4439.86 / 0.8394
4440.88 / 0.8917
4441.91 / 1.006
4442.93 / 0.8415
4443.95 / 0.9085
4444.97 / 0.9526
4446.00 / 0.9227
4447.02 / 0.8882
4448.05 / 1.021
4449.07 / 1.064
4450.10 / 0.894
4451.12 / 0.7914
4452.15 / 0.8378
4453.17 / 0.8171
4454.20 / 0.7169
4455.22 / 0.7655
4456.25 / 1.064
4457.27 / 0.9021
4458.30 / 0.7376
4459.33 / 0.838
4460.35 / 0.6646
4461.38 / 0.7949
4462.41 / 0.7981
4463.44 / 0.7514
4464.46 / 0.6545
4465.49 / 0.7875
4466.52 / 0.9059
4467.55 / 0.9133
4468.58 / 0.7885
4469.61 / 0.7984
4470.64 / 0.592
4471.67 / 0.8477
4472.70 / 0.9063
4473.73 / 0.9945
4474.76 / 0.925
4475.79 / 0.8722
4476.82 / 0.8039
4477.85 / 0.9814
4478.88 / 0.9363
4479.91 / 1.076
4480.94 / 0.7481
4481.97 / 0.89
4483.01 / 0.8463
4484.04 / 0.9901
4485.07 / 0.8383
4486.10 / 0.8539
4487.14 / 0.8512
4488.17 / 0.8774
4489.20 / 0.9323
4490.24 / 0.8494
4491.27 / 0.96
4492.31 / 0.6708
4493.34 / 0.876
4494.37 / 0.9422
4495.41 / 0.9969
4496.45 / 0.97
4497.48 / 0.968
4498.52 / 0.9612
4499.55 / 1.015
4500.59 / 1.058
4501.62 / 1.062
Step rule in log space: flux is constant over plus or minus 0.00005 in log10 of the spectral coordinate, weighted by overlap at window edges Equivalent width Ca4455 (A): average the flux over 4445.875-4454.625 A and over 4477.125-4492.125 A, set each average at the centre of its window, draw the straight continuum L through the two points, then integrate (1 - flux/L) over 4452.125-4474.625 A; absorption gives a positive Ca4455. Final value 1.88 A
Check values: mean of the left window 0.883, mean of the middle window 0.814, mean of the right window 0.896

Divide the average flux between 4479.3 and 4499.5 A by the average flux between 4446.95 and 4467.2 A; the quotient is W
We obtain 1.08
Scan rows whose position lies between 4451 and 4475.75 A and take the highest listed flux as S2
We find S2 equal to 1.064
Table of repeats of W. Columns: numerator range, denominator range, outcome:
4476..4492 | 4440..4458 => 1.00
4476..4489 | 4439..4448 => 0.98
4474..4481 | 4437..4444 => 1.07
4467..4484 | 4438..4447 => 0.98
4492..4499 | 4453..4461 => 1.13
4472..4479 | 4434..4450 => 1.02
